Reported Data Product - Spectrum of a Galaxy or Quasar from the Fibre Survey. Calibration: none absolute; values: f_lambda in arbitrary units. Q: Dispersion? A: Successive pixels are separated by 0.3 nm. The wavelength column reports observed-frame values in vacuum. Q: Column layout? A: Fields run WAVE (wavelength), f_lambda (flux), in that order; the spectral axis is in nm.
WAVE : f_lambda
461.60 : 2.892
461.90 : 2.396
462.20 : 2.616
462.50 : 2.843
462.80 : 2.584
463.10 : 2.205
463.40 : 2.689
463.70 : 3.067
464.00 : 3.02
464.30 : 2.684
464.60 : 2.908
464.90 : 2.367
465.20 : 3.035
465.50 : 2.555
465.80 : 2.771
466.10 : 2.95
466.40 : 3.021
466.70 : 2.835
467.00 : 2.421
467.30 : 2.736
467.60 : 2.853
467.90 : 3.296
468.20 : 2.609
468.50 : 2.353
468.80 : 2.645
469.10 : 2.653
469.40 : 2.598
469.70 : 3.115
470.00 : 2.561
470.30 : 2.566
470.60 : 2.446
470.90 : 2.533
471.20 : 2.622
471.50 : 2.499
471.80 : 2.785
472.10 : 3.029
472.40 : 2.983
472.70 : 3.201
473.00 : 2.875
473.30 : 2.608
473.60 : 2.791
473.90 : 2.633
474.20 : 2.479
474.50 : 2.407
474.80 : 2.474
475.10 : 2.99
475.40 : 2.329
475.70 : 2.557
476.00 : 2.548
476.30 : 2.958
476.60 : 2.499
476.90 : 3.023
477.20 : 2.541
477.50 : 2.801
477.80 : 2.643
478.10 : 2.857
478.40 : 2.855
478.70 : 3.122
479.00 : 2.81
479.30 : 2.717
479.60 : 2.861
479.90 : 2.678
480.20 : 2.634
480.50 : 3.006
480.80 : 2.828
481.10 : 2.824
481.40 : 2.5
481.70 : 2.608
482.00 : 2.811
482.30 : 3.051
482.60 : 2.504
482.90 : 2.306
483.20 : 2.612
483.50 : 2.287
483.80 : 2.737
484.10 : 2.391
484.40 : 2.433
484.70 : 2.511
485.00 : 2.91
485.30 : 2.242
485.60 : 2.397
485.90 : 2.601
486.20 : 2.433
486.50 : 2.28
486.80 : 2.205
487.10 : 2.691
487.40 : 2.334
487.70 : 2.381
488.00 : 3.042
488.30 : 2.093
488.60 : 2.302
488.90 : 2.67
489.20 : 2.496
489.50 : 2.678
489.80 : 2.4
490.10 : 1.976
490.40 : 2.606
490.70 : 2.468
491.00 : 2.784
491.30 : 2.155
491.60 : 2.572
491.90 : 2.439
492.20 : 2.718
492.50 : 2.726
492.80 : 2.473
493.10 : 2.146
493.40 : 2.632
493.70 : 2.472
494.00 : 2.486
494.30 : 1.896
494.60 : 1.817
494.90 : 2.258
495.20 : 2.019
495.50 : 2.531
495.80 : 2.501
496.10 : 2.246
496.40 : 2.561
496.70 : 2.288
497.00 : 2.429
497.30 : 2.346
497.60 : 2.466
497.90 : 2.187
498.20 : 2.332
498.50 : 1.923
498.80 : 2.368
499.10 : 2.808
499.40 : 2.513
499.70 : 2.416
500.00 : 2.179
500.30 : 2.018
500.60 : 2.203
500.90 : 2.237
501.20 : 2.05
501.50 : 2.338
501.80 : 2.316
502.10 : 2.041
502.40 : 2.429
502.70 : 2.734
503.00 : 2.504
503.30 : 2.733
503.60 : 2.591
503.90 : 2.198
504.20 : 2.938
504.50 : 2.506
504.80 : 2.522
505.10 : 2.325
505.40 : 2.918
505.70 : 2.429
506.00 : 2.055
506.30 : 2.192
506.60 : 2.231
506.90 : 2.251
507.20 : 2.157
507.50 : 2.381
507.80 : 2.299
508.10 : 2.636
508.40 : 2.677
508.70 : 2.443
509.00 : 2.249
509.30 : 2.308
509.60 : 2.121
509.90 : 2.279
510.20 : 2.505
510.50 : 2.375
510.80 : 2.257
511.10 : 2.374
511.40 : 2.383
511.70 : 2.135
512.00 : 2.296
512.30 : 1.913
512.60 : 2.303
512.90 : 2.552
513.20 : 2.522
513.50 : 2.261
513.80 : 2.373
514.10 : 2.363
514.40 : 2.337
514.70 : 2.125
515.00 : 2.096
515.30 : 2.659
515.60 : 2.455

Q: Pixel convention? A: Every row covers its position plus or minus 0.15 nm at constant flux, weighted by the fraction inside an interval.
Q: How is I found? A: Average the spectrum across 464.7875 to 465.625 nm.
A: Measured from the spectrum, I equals 2.67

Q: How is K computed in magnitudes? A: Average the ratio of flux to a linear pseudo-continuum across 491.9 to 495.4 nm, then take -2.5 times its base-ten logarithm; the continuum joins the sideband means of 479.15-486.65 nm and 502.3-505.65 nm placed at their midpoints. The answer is 0.11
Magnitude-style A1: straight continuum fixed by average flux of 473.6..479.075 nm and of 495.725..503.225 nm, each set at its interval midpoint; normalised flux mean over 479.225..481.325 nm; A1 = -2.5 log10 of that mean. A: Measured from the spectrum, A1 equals -0.06 mag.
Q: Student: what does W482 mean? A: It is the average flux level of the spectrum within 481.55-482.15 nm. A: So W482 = 2.71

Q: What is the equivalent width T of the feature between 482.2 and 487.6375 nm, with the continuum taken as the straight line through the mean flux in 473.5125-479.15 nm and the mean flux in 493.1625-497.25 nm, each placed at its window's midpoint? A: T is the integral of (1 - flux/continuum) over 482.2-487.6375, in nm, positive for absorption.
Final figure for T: 0.08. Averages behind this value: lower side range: 2.7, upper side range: 2.32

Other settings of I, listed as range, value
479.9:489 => 2.56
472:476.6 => 2.71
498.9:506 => 2.42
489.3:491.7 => 2.45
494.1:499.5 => 2.3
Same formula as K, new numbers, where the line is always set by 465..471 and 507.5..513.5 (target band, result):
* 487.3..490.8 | 0.04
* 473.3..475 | 0.04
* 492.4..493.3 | 0.03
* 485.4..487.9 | 0.06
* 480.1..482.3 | -0.06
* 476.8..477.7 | -0.05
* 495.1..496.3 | 0.06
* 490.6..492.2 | 0.00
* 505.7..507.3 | 0.09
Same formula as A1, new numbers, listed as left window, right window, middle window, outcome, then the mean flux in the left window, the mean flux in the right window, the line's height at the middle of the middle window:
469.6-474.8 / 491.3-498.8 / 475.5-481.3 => -0.066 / 2.7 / 2.35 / 2.61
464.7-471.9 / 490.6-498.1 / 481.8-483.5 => -0.040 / 2.7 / 2.38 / 2.53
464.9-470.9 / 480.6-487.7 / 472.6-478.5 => -0.024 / 2.72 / 2.54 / 2.64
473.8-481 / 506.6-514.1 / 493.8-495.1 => 0.186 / 2.72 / 2.33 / 2.52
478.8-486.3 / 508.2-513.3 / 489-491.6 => 0.041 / 2.63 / 2.34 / 2.55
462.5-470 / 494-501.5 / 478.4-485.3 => -0.069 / 2.75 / 2.28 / 2.52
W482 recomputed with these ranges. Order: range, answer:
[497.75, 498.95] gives 2.2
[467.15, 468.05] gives 2.96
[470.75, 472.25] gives 2.69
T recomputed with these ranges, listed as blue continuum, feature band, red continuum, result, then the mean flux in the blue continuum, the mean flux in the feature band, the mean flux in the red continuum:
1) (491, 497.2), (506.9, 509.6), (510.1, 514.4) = -0.04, 2.38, 2.37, 2.33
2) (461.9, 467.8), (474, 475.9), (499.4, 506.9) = 0.07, 2.74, 2.54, 2.38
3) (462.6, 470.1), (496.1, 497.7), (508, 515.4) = 0.05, 2.74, 2.4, 2.34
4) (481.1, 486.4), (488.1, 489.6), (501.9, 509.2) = 0.04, 2.55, 2.46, 2.43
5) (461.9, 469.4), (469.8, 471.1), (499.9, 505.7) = 0.07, 2.73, 2.55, 2.41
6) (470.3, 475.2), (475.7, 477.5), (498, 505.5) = -0.03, 2.7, 2.71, 2.4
